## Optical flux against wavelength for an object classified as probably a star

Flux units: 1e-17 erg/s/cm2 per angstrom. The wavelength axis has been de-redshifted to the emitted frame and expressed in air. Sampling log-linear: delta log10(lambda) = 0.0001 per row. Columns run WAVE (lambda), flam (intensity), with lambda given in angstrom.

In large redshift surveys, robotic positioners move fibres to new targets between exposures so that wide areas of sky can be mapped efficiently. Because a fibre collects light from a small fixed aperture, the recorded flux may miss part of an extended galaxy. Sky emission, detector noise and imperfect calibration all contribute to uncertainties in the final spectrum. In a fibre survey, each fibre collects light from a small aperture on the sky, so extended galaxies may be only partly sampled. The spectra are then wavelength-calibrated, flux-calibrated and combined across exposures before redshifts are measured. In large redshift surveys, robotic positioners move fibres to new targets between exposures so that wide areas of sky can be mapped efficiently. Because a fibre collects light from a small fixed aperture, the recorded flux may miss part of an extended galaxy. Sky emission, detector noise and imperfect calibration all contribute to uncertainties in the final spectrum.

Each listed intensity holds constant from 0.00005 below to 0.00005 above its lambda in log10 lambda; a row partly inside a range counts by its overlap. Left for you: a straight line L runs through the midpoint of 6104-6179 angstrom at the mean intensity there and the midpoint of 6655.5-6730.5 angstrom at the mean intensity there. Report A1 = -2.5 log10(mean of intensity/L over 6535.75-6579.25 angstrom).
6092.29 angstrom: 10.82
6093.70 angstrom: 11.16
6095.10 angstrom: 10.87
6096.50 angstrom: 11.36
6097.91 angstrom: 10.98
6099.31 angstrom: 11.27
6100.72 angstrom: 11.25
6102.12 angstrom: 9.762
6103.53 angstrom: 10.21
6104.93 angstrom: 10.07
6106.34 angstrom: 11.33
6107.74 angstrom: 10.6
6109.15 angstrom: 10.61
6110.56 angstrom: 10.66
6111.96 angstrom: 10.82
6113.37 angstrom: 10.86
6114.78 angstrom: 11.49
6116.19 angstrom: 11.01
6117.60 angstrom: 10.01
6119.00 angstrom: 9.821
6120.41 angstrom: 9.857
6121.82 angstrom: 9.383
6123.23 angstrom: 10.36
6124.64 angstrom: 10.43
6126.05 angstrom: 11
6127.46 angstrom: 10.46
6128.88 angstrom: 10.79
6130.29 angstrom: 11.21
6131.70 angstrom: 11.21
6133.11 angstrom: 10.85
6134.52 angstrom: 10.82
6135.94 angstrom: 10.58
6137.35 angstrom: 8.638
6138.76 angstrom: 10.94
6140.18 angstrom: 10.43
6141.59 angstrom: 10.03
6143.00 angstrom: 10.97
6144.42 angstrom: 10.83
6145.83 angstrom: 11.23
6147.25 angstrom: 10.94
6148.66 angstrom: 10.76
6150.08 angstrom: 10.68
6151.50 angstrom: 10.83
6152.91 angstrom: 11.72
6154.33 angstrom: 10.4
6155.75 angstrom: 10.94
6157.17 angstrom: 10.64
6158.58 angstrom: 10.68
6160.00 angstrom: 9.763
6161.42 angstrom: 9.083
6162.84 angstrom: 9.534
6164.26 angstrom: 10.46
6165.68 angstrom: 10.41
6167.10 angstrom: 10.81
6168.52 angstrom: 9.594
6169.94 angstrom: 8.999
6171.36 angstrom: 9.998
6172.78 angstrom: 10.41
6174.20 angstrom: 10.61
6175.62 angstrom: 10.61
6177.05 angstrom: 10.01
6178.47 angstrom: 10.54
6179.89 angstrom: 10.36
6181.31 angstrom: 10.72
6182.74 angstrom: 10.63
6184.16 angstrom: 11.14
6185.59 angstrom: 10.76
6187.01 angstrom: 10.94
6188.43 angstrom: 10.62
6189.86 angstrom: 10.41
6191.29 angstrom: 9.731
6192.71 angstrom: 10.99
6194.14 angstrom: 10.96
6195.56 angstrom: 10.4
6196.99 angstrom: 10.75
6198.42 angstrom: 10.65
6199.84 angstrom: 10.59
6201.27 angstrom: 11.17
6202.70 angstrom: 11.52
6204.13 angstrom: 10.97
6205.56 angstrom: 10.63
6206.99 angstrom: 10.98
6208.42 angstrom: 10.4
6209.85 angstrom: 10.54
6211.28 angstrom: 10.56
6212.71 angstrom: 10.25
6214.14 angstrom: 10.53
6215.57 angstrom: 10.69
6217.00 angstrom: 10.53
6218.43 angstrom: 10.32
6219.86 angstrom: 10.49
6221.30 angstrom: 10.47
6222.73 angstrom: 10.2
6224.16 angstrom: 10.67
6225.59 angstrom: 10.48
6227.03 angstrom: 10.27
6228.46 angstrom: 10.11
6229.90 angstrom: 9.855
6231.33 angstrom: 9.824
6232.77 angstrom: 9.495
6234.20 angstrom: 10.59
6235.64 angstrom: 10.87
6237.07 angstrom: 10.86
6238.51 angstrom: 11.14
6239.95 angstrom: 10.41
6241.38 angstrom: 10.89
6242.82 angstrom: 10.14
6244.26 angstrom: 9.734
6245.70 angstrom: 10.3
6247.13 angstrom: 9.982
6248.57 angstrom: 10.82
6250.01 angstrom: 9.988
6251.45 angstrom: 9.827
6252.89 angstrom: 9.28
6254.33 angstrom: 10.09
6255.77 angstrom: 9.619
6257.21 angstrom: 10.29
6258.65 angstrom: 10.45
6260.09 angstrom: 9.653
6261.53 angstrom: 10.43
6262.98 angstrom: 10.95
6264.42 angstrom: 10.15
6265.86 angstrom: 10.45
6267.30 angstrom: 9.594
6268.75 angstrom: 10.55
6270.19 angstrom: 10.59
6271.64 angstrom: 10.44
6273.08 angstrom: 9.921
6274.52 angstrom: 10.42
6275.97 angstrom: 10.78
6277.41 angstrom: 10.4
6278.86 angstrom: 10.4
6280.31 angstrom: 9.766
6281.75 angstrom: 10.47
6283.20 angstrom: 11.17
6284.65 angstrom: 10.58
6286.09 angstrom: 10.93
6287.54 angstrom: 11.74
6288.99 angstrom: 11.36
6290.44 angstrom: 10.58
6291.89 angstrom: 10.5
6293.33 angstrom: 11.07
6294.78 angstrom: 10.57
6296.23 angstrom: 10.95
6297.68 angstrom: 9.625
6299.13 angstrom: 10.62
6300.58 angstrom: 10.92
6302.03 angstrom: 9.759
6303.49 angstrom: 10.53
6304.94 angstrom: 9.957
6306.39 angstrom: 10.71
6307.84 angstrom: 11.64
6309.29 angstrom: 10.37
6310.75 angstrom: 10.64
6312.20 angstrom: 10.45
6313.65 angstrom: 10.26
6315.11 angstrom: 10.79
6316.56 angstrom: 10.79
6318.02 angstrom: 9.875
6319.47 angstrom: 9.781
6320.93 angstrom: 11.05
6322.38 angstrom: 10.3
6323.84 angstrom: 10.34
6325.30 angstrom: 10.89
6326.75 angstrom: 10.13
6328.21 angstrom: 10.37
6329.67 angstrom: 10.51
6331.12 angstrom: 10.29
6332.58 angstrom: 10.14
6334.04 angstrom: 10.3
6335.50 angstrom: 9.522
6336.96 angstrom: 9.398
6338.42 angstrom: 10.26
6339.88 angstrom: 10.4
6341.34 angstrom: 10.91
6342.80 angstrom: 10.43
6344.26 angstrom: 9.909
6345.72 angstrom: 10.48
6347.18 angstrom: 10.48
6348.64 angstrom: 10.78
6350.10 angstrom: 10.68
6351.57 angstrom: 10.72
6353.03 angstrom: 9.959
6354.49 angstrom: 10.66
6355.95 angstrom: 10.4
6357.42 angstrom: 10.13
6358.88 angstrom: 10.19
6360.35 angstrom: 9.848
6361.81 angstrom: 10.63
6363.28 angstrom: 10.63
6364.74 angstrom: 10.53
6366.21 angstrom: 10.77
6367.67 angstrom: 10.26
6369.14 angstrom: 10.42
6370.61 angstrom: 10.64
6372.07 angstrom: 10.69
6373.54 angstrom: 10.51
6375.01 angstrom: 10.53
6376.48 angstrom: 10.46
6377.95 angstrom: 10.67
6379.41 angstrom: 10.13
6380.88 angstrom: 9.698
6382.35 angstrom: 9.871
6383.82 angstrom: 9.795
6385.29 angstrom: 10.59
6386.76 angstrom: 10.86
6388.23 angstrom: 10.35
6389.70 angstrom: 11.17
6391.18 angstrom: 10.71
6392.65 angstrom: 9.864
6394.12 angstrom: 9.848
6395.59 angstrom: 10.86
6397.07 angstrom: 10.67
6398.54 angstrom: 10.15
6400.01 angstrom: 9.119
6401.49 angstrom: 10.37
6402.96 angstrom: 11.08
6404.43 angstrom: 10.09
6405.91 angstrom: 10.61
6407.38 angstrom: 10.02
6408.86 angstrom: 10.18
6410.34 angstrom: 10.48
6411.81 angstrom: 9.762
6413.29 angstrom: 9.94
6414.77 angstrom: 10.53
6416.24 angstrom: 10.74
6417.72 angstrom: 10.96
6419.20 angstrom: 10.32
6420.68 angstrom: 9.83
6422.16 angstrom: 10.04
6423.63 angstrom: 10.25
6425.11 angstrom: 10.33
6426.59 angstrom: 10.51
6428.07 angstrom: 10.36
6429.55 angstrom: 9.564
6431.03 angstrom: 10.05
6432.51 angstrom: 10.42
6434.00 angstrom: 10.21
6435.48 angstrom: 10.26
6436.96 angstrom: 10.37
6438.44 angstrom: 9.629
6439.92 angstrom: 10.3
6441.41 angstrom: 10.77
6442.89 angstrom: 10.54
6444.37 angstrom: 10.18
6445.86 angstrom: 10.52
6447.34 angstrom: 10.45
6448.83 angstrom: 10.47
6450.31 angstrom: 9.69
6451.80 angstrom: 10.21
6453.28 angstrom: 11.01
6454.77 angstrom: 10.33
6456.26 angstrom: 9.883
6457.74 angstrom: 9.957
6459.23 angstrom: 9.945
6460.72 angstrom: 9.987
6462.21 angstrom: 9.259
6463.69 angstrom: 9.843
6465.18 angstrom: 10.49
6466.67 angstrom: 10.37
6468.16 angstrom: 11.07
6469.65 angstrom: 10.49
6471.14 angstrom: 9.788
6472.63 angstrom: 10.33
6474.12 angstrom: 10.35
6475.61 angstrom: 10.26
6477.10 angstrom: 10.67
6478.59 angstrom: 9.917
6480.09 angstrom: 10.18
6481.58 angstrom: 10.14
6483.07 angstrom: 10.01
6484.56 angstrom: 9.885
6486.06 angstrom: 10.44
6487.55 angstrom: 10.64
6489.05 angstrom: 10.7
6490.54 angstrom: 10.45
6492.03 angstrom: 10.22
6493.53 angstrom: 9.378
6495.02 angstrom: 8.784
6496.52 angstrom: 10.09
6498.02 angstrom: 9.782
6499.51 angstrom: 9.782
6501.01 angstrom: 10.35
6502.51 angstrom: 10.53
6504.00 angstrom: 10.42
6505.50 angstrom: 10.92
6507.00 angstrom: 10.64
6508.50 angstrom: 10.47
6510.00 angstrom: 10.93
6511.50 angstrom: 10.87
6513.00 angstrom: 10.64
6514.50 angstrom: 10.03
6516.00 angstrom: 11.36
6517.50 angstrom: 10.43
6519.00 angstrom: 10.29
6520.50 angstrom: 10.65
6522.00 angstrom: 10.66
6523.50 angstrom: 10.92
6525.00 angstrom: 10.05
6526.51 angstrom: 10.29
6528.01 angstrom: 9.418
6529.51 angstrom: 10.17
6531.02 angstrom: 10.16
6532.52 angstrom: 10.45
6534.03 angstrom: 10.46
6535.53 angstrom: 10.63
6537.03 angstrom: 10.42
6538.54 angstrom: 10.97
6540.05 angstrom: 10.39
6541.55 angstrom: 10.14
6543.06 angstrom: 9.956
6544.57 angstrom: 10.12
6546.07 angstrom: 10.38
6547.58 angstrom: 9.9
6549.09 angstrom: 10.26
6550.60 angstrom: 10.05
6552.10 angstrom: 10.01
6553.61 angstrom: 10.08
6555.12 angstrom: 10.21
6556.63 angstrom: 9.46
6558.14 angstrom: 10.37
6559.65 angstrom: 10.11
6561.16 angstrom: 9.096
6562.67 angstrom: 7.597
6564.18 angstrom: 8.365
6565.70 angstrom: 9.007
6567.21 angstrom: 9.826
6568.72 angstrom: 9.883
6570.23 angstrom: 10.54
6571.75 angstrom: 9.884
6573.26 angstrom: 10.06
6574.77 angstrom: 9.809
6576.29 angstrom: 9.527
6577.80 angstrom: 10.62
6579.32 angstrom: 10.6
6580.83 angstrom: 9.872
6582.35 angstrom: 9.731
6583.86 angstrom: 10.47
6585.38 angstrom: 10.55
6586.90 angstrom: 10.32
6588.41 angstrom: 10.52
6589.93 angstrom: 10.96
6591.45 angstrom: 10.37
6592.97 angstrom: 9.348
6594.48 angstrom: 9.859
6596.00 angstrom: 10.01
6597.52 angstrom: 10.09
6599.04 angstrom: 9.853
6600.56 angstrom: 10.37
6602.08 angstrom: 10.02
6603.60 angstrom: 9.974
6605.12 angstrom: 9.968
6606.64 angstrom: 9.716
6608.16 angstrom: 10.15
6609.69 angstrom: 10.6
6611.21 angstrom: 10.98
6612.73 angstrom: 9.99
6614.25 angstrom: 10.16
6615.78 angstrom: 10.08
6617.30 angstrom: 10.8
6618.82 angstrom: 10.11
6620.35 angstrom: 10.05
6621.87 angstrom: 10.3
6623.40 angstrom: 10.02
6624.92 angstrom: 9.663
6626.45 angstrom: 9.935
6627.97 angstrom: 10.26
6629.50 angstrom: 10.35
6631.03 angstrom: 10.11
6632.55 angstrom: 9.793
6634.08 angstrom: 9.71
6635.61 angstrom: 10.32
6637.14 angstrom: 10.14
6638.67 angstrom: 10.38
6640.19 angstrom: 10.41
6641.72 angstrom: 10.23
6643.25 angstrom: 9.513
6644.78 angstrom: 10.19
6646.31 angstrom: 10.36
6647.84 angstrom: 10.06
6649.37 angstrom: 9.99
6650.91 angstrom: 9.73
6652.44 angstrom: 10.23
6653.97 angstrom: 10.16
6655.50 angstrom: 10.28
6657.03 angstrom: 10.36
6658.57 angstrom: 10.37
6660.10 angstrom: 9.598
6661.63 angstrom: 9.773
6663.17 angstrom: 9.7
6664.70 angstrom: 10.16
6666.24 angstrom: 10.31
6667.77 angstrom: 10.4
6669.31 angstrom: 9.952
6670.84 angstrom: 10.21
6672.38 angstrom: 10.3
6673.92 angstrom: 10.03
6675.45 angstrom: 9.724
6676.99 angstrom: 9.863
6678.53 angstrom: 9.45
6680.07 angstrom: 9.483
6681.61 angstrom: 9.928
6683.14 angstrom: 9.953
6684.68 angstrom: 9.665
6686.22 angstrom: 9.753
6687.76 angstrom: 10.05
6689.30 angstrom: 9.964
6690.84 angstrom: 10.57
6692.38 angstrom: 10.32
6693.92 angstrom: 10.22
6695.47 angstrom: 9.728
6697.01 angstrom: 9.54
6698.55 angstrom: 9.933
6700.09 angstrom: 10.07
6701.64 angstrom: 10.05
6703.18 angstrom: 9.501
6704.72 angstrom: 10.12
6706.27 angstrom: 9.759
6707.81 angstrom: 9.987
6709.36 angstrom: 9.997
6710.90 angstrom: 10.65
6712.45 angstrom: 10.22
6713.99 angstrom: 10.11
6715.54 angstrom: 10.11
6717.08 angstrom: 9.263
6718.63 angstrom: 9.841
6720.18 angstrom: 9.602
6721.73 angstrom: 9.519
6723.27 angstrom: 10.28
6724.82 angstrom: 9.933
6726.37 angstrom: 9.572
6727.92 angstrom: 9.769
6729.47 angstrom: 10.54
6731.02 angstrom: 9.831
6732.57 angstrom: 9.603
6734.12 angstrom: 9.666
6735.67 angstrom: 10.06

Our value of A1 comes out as 0.02 mag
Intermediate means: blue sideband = 10.5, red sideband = 9.96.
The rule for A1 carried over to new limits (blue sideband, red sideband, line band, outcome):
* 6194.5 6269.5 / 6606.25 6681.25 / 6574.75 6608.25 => 0.00 mag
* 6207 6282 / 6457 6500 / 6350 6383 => -0.02 mag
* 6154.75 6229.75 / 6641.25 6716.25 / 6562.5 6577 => 0.07 mag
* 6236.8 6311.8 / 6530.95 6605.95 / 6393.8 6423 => 0.00 mag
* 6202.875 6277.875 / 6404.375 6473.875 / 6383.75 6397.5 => -0.02 mag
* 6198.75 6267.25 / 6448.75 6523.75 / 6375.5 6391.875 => -0.01 mag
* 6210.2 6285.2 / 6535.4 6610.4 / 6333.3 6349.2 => 0.00 mag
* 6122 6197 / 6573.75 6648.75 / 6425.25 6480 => 0.00 mag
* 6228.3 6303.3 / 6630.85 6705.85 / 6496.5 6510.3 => -0.02 mag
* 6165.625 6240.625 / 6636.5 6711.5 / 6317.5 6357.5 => 0.00 mag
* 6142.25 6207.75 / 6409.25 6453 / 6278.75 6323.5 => -0.02 mag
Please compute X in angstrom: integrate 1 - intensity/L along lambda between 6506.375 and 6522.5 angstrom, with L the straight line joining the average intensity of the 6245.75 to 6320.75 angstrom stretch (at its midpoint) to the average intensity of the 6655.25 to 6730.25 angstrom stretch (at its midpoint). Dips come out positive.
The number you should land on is -0.74 angstrom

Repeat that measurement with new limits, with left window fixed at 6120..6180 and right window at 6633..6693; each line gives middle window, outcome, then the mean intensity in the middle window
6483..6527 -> -0.9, 10.4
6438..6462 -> -0.1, 10.2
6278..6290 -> -0.5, 10.8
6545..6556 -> 0.0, 10.1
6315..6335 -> -0.1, 10.4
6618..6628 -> 0.0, 10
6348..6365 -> -0.2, 10.4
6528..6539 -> -0.3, 10.4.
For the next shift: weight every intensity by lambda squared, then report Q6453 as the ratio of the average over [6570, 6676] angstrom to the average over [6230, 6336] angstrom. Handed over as 1.08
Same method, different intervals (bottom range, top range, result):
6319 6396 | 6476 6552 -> 1.04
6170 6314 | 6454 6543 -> 1.06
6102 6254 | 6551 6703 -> 1.10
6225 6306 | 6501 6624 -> 1.08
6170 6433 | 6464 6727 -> 1.06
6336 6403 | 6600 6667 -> 1.06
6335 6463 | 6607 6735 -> 1.06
